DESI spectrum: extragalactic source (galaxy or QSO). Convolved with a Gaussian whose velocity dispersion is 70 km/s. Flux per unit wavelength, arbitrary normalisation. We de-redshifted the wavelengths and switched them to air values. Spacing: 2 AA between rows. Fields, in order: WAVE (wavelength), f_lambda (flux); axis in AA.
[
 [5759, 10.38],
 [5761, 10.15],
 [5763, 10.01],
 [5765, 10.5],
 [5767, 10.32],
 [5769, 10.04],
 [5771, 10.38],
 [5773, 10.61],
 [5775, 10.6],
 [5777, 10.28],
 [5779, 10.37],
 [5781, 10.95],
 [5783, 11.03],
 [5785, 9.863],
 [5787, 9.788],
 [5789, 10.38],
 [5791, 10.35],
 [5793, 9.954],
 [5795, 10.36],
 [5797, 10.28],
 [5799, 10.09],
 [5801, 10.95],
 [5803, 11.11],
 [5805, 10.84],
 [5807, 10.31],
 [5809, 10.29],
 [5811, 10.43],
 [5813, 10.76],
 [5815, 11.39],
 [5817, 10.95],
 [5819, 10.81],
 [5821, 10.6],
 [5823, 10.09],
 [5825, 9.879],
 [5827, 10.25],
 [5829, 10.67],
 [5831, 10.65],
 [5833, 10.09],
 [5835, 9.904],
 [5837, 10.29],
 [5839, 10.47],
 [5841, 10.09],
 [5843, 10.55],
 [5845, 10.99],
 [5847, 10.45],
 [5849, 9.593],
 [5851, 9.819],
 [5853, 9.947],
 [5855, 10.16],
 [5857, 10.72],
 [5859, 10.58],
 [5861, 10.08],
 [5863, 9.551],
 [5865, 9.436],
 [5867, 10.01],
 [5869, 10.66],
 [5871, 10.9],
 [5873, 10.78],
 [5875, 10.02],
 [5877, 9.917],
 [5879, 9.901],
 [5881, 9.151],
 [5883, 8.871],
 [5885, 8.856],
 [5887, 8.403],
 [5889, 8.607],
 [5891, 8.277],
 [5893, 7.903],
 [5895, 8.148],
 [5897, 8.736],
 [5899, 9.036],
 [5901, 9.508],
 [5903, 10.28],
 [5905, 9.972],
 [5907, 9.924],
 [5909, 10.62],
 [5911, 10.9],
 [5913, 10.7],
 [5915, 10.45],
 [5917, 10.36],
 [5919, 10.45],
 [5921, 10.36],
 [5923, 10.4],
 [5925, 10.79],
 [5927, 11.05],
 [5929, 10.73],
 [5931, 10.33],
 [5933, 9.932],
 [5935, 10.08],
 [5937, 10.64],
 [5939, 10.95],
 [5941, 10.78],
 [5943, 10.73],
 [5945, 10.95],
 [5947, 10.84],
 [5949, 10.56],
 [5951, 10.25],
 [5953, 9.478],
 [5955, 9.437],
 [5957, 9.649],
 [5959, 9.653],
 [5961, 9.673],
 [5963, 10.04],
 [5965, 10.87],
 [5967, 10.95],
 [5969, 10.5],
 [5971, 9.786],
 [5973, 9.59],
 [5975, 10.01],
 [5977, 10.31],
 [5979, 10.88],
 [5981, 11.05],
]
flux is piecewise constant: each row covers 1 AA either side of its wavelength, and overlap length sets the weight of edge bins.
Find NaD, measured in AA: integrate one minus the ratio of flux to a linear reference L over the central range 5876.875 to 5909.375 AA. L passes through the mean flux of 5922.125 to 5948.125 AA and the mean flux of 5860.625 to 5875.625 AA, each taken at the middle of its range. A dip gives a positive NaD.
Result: 3.8 AA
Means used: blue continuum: 10.2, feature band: 9.14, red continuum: 10.6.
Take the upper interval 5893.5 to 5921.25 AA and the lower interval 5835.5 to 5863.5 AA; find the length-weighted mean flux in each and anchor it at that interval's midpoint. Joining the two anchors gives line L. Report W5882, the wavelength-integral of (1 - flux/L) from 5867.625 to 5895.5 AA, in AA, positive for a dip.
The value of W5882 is 2.0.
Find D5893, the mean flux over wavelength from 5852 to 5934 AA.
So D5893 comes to 9.89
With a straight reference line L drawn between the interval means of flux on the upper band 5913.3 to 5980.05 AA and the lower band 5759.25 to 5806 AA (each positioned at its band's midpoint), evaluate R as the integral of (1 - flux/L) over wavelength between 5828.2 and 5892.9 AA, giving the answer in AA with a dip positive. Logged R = 2.9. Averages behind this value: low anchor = 10.4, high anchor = 10.4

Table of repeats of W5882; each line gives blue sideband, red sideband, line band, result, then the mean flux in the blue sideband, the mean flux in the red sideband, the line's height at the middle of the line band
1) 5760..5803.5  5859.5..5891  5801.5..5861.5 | -2.7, 10.4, 9.65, 9.99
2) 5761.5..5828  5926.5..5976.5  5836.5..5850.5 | 0.1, 10.4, 10.3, 10.4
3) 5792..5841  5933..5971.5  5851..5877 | 0.5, 10.5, 10.3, 10.4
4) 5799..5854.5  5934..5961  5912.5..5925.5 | -0.2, 10.4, 10.3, 10.3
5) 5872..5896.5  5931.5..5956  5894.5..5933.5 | -1.7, 9.06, 10.4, 9.72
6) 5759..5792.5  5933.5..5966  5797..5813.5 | -0.4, 10.3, 10.3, 10.3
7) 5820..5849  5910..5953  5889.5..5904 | 2.3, 10.3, 10.6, 10.5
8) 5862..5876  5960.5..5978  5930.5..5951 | -0.7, 10.2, 10.2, 10.2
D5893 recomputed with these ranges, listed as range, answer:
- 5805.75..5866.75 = 10.3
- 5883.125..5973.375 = 9.99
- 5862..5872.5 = 10.1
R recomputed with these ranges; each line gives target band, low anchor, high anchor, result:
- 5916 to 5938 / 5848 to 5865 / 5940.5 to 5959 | -0.6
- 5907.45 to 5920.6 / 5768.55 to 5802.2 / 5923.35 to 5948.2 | 0.1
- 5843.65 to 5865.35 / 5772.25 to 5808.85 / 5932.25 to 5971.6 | 0.5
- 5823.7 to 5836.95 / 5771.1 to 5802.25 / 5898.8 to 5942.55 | 0.2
